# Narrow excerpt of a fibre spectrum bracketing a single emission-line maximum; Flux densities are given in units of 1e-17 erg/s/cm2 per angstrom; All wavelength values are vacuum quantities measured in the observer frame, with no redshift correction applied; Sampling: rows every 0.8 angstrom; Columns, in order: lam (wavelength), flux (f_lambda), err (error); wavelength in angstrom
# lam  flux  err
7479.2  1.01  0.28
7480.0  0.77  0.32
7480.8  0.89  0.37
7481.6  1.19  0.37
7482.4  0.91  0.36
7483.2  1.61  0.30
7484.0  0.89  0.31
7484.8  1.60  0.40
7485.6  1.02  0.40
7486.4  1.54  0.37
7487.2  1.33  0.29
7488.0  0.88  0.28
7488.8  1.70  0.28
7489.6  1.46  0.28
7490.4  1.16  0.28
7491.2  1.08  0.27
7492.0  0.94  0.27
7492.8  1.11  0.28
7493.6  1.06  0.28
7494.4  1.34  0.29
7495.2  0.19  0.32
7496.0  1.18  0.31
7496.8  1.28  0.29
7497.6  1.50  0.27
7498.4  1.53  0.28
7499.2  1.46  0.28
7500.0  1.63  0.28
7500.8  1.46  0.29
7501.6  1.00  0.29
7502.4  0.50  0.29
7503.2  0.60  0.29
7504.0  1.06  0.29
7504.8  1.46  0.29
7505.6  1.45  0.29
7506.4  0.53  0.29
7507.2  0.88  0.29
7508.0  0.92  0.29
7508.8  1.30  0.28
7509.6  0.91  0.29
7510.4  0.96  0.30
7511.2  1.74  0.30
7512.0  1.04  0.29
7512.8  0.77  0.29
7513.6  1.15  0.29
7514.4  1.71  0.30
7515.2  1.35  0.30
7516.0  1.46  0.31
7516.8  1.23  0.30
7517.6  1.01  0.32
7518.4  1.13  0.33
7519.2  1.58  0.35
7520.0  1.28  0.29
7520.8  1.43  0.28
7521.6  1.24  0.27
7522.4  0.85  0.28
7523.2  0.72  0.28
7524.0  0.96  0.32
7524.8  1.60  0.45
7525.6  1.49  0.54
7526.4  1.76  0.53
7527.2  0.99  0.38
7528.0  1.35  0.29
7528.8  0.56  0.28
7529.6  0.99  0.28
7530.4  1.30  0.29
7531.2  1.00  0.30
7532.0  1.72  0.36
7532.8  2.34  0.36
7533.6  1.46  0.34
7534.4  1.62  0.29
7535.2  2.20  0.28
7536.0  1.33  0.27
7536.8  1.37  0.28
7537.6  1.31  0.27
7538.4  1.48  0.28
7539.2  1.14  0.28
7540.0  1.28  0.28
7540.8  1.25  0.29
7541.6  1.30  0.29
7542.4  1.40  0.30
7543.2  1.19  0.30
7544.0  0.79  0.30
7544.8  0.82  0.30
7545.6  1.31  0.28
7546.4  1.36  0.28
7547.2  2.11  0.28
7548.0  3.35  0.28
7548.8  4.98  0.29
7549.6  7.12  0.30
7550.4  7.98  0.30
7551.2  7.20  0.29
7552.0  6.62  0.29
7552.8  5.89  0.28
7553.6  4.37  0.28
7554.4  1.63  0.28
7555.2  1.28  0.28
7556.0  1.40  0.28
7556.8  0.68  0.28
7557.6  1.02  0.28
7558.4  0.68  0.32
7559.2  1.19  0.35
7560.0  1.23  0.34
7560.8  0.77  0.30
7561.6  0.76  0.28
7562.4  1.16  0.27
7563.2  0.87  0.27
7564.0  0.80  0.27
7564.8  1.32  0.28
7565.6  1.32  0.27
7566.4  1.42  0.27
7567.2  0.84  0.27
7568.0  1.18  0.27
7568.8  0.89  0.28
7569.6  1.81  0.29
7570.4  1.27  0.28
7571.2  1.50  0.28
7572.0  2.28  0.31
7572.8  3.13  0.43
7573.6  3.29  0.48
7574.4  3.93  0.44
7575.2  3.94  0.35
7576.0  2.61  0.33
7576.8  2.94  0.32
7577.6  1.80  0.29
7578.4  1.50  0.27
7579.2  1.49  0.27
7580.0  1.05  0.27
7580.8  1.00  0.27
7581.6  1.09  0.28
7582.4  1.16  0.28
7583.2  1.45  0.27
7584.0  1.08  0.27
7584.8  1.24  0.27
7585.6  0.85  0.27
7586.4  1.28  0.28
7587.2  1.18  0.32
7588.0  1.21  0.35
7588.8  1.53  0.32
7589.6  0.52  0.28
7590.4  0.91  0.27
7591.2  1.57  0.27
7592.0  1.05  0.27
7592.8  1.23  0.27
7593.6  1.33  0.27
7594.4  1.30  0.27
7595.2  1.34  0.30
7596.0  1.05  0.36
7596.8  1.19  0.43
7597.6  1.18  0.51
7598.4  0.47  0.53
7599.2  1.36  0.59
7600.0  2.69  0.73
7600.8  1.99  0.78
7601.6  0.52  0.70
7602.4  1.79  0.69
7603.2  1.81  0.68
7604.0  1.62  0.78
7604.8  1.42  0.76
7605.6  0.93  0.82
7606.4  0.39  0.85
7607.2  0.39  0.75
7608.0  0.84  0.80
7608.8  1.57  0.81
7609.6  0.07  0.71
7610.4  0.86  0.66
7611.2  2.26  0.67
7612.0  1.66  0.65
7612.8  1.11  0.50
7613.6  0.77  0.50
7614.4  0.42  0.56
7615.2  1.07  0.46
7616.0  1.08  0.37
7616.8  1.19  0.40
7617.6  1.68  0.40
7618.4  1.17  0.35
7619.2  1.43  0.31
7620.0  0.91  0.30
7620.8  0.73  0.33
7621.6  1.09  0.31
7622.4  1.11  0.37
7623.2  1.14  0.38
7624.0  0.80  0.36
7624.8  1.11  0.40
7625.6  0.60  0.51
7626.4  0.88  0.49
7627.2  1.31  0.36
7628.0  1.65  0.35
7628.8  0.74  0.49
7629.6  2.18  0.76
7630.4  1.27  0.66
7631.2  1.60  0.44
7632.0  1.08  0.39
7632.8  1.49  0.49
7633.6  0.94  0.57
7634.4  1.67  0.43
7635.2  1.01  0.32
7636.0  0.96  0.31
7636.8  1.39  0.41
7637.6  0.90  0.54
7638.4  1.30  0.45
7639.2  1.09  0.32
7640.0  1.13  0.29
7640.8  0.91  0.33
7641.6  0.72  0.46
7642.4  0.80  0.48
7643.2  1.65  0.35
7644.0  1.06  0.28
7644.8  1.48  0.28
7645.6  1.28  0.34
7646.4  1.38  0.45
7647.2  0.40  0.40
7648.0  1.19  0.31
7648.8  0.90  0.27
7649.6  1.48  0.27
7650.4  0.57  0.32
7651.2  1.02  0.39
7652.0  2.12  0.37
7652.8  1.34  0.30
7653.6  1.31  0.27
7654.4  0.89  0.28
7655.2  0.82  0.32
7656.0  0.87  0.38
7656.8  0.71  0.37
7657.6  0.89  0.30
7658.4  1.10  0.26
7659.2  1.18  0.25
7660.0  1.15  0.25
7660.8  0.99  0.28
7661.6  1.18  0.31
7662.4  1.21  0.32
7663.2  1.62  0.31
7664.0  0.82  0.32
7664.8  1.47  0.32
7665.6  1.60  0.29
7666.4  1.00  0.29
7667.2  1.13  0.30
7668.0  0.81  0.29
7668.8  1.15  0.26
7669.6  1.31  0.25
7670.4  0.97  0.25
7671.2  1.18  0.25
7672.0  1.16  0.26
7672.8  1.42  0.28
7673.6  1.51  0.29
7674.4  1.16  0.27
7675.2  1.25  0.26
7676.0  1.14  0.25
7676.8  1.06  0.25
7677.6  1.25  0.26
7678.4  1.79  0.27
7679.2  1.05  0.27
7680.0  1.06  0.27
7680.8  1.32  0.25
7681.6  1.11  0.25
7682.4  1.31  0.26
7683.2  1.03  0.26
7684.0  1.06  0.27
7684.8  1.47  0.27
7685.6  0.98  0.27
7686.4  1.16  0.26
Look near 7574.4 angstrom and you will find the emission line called [N II]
